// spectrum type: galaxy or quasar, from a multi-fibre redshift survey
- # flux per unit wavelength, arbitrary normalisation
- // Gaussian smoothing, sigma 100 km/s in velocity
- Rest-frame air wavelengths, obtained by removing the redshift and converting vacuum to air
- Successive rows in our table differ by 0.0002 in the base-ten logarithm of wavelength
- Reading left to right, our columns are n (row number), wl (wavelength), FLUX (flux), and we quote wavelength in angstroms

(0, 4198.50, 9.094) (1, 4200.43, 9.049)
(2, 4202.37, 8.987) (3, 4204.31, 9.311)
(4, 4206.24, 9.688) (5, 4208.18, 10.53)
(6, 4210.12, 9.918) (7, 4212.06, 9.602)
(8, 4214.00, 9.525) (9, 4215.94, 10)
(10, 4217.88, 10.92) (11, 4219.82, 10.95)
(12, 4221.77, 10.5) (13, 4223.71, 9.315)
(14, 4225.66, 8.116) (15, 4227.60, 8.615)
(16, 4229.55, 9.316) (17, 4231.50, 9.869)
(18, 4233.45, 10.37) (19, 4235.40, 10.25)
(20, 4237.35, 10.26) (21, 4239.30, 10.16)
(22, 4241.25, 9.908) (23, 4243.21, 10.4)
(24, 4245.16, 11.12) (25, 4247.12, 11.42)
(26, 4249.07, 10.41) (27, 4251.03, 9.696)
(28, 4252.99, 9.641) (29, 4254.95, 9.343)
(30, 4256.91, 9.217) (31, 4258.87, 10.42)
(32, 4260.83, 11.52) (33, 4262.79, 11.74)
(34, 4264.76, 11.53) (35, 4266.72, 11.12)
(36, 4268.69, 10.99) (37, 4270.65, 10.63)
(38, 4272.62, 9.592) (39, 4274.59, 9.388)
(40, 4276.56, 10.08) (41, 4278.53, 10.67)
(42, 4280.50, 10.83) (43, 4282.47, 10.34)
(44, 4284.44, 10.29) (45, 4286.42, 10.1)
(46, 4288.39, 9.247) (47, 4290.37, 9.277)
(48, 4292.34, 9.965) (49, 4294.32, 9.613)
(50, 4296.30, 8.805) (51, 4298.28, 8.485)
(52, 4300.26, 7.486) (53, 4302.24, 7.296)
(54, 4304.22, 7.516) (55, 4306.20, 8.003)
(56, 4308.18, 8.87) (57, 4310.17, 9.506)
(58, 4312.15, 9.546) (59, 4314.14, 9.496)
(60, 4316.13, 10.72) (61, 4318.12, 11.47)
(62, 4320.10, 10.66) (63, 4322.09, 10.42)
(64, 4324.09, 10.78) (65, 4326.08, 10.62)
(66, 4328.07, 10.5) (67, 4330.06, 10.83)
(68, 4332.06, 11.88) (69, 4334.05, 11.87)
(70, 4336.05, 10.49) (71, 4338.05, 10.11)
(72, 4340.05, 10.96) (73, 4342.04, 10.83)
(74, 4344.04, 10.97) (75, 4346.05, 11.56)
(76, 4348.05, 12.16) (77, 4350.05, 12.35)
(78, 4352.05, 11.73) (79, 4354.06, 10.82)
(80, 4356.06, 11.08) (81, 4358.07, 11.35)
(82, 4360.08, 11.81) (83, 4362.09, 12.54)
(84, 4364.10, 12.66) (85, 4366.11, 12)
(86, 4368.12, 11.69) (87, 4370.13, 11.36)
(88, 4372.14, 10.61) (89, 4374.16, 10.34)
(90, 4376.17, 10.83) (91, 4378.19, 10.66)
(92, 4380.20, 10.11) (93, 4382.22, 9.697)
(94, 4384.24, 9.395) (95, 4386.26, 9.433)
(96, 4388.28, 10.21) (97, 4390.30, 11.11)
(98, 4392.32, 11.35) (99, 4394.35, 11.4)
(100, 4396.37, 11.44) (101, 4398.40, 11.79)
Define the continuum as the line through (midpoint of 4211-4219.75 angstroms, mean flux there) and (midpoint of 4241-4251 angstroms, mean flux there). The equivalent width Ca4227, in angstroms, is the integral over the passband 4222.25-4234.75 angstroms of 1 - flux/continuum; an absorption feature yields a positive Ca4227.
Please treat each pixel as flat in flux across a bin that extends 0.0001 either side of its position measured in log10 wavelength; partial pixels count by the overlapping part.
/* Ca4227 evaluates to 1.2 angstroms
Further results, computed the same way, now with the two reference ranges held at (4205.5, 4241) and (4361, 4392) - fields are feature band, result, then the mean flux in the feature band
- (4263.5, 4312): 3.34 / 9.58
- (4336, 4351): -0.80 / 11.2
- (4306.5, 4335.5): 0.15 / 10.5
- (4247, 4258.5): 0.23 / 9.87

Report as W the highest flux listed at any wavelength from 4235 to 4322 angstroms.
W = 11.74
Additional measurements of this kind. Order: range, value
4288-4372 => 12.66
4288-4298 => 9.965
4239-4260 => 11.42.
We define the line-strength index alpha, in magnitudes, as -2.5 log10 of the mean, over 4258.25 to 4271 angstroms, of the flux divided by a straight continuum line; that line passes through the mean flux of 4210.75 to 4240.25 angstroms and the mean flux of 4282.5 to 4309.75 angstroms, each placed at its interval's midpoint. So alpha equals -0.197 mag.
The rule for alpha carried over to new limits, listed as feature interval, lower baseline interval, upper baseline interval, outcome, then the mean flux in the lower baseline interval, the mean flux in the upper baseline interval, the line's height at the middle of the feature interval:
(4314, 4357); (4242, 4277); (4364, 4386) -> -0.04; 10.5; 10.7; 10.6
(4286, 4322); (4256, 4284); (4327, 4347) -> 0.17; 10.6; 11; 10.8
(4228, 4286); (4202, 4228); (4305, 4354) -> -0.03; 9.75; 10.7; 10.1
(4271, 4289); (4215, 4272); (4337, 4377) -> 0.06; 10.3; 11.4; 10.6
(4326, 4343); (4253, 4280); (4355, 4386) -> -0.01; 10.5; 11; 10.8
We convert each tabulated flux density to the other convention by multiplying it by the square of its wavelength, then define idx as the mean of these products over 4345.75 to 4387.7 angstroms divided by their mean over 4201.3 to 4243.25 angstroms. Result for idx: 1.2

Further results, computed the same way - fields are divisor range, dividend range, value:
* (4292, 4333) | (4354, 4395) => 1.17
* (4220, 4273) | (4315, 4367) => 1.15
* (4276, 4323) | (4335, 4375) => 1.23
